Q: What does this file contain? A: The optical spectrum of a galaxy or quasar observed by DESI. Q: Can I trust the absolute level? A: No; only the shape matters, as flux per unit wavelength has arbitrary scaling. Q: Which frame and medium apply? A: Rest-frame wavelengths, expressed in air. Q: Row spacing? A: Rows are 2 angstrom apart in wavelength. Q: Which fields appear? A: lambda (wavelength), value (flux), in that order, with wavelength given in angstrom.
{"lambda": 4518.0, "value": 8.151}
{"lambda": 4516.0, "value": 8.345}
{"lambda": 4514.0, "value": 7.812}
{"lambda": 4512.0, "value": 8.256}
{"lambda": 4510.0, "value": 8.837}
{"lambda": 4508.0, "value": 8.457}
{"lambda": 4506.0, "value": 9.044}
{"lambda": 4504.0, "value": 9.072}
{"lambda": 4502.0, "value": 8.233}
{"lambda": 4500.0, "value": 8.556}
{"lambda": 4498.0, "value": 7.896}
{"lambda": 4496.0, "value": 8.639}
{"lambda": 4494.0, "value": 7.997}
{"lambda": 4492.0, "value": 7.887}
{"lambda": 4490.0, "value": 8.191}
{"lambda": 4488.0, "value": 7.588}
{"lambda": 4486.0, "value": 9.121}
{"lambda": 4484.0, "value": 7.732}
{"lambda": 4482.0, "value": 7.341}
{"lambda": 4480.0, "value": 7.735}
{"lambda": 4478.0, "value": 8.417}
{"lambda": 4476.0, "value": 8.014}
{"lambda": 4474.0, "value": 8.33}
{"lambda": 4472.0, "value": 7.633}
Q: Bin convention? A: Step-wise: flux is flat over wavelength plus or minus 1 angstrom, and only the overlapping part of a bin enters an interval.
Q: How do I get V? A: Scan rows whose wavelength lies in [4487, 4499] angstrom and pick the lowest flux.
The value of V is 7.588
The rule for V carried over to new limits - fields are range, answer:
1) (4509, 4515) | 7.812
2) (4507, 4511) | 8.457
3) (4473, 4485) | 7.341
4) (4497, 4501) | 7.896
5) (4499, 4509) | 8.233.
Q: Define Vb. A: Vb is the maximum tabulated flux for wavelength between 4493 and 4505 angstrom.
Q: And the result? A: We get 9.072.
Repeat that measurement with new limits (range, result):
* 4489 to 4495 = 8.191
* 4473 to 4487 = 9.121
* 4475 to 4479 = 8.417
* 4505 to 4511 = 9.044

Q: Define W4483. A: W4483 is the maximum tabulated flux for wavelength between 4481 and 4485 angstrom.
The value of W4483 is 7.732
